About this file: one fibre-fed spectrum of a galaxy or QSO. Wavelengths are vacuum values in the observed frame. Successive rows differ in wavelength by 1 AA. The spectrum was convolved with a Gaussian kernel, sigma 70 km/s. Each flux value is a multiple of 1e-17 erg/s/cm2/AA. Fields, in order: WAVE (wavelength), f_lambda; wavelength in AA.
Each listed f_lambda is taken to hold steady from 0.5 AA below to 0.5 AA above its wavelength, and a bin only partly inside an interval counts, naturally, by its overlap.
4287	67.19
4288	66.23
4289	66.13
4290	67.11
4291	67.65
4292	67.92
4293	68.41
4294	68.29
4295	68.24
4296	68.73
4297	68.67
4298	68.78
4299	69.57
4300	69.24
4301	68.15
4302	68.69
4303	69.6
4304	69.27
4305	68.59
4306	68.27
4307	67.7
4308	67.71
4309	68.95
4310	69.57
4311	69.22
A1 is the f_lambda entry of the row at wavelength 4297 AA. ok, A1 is 68.67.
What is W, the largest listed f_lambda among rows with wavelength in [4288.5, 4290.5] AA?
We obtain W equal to 67.11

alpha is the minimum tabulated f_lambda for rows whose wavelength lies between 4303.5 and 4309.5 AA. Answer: 67.7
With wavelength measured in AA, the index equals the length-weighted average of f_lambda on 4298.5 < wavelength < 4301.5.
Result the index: 69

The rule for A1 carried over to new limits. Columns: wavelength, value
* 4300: 69.24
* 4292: 67.92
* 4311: 69.22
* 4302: 68.69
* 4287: 67.19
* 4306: 68.27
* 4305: 68.59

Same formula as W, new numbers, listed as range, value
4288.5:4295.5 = 68.41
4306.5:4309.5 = 68.95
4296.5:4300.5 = 69.57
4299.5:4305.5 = 69.6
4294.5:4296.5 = 68.73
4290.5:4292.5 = 67.92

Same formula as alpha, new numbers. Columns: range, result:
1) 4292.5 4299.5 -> 68.24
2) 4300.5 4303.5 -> 68.15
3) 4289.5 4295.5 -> 67.11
